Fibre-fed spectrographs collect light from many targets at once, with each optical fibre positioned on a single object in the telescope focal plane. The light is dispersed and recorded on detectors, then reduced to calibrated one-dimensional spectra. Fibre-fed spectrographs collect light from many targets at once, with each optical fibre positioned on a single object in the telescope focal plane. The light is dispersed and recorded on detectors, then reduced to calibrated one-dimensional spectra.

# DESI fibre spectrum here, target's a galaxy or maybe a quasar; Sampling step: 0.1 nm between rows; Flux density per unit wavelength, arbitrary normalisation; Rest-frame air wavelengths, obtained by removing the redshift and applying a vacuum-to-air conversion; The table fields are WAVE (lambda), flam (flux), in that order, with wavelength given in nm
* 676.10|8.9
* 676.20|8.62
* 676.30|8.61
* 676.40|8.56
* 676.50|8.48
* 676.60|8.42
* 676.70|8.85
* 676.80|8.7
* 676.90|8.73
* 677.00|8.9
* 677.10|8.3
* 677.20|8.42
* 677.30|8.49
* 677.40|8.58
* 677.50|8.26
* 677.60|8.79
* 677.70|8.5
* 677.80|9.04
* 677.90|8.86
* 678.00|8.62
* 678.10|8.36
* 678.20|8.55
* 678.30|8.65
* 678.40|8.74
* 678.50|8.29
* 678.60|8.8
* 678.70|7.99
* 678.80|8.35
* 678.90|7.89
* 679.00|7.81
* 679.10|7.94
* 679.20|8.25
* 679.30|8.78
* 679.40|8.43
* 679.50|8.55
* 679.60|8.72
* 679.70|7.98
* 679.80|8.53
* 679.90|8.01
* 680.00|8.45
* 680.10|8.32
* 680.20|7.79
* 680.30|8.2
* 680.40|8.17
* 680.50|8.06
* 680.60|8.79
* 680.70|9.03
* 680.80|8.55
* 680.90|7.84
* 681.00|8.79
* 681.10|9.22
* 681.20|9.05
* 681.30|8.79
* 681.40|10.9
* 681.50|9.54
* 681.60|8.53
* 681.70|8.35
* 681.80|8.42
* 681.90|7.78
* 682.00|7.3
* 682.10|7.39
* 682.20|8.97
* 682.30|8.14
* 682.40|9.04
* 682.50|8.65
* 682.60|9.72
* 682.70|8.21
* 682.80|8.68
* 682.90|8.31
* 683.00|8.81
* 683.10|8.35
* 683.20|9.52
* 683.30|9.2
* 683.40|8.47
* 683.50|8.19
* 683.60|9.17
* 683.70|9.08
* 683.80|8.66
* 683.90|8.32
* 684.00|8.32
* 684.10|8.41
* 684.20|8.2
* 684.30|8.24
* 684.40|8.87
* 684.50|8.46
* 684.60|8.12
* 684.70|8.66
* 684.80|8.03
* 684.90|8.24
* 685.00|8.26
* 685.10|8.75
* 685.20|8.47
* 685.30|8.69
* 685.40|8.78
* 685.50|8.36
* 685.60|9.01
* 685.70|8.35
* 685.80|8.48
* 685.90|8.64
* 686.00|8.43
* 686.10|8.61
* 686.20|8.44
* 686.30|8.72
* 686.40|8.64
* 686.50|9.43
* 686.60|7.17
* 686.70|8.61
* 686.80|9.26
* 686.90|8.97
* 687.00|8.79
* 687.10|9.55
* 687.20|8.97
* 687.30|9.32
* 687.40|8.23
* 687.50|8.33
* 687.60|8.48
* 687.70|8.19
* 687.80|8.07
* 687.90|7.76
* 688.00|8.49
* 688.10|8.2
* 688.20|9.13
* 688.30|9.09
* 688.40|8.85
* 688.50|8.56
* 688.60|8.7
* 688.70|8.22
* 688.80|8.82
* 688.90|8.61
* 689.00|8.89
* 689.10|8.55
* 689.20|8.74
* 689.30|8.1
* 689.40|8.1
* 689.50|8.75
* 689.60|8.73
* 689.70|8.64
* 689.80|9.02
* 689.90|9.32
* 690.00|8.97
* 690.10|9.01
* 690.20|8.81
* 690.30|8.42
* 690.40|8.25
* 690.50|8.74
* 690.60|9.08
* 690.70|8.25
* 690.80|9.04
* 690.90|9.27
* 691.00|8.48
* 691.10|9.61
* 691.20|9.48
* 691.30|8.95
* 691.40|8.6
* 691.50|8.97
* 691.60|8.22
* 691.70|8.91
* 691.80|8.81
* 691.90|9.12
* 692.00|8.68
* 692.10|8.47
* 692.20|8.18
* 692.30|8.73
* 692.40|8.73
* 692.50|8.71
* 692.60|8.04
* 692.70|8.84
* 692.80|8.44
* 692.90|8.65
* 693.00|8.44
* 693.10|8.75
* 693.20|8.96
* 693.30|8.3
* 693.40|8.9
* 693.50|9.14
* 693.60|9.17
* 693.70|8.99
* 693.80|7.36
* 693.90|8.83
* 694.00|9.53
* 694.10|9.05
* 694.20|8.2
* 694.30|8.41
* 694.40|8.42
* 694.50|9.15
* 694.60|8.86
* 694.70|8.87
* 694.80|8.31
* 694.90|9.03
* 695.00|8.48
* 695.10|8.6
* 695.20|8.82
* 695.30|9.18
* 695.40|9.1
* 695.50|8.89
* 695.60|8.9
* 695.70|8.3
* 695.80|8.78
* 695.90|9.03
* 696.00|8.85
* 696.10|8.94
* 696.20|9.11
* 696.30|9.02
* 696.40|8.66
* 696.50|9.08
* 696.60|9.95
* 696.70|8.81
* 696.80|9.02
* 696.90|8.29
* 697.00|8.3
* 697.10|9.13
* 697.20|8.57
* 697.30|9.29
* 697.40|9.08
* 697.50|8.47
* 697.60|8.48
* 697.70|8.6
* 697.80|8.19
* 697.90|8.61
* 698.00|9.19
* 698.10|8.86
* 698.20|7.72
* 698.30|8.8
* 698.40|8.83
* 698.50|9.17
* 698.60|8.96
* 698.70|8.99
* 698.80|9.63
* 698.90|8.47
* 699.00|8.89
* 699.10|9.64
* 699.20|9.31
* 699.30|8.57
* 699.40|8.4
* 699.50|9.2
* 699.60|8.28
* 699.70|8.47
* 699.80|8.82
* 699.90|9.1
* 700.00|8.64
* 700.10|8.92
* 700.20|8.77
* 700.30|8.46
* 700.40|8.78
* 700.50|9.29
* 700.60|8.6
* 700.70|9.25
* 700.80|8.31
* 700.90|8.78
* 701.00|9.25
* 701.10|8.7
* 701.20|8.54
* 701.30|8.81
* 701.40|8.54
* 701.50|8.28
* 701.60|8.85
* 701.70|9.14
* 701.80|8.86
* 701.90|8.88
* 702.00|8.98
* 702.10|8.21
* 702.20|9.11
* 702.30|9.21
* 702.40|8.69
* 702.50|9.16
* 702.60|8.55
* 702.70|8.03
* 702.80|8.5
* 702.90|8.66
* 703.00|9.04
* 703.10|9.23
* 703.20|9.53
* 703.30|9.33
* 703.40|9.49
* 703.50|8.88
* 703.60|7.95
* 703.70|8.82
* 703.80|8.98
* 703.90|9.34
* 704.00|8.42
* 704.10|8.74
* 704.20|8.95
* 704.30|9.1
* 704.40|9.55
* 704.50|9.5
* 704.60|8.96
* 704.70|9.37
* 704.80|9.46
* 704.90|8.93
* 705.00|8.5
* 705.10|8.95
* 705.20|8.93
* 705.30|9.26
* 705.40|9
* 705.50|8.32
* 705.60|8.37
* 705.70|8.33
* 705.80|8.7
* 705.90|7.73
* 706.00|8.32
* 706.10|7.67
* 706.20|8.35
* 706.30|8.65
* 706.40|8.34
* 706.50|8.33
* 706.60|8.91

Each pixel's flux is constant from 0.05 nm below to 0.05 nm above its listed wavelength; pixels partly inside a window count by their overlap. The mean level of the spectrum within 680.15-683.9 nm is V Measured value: 8.64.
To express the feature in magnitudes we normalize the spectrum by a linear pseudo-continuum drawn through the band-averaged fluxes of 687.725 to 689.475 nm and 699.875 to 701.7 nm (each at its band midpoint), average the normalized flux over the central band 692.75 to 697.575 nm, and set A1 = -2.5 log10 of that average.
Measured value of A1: -0.02 mag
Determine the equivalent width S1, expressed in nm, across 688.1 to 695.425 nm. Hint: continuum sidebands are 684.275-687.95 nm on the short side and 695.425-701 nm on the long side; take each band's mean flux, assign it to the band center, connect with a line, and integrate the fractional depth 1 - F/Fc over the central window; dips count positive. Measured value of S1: -0.05 nm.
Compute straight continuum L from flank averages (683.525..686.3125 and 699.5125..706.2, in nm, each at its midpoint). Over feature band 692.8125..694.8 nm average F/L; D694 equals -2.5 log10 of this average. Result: -0.01 mag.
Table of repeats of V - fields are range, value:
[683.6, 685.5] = 8.49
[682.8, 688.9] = 8.59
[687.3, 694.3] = 8.68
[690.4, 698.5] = 8.77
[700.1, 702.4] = 8.8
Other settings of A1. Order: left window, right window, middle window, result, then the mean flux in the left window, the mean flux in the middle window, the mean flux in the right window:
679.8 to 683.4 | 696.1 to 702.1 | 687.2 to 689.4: 0.018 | 8.59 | 8.54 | 8.82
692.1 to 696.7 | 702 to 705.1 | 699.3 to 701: 0.014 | 8.77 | 8.76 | 8.94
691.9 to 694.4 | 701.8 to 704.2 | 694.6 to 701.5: -0.008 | 8.65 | 8.82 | 8.86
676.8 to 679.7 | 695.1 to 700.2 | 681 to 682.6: -0.020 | 8.48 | 8.71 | 8.84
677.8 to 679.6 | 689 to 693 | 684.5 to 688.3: 0.007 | 8.43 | 8.56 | 8.73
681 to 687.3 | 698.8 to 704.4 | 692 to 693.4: 0.021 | 8.65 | 8.57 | 8.84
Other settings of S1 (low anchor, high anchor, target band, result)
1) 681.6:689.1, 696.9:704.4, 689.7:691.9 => -0.05 nm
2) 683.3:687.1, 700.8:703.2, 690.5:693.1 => -0.03 nm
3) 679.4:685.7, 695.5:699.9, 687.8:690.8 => 0.01 nm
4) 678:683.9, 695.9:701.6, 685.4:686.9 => 0.00 nm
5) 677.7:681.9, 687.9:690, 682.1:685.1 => 0.00 nm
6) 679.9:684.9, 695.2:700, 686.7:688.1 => 0.00 nm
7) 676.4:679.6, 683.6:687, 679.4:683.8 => -0.04 nm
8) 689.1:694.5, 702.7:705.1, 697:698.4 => 0.03 nm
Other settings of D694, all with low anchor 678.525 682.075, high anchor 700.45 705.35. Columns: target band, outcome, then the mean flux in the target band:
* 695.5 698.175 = 0.00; 8.82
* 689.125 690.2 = -0.01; 8.74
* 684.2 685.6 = 0.01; 8.47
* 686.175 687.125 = -0.02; 8.75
